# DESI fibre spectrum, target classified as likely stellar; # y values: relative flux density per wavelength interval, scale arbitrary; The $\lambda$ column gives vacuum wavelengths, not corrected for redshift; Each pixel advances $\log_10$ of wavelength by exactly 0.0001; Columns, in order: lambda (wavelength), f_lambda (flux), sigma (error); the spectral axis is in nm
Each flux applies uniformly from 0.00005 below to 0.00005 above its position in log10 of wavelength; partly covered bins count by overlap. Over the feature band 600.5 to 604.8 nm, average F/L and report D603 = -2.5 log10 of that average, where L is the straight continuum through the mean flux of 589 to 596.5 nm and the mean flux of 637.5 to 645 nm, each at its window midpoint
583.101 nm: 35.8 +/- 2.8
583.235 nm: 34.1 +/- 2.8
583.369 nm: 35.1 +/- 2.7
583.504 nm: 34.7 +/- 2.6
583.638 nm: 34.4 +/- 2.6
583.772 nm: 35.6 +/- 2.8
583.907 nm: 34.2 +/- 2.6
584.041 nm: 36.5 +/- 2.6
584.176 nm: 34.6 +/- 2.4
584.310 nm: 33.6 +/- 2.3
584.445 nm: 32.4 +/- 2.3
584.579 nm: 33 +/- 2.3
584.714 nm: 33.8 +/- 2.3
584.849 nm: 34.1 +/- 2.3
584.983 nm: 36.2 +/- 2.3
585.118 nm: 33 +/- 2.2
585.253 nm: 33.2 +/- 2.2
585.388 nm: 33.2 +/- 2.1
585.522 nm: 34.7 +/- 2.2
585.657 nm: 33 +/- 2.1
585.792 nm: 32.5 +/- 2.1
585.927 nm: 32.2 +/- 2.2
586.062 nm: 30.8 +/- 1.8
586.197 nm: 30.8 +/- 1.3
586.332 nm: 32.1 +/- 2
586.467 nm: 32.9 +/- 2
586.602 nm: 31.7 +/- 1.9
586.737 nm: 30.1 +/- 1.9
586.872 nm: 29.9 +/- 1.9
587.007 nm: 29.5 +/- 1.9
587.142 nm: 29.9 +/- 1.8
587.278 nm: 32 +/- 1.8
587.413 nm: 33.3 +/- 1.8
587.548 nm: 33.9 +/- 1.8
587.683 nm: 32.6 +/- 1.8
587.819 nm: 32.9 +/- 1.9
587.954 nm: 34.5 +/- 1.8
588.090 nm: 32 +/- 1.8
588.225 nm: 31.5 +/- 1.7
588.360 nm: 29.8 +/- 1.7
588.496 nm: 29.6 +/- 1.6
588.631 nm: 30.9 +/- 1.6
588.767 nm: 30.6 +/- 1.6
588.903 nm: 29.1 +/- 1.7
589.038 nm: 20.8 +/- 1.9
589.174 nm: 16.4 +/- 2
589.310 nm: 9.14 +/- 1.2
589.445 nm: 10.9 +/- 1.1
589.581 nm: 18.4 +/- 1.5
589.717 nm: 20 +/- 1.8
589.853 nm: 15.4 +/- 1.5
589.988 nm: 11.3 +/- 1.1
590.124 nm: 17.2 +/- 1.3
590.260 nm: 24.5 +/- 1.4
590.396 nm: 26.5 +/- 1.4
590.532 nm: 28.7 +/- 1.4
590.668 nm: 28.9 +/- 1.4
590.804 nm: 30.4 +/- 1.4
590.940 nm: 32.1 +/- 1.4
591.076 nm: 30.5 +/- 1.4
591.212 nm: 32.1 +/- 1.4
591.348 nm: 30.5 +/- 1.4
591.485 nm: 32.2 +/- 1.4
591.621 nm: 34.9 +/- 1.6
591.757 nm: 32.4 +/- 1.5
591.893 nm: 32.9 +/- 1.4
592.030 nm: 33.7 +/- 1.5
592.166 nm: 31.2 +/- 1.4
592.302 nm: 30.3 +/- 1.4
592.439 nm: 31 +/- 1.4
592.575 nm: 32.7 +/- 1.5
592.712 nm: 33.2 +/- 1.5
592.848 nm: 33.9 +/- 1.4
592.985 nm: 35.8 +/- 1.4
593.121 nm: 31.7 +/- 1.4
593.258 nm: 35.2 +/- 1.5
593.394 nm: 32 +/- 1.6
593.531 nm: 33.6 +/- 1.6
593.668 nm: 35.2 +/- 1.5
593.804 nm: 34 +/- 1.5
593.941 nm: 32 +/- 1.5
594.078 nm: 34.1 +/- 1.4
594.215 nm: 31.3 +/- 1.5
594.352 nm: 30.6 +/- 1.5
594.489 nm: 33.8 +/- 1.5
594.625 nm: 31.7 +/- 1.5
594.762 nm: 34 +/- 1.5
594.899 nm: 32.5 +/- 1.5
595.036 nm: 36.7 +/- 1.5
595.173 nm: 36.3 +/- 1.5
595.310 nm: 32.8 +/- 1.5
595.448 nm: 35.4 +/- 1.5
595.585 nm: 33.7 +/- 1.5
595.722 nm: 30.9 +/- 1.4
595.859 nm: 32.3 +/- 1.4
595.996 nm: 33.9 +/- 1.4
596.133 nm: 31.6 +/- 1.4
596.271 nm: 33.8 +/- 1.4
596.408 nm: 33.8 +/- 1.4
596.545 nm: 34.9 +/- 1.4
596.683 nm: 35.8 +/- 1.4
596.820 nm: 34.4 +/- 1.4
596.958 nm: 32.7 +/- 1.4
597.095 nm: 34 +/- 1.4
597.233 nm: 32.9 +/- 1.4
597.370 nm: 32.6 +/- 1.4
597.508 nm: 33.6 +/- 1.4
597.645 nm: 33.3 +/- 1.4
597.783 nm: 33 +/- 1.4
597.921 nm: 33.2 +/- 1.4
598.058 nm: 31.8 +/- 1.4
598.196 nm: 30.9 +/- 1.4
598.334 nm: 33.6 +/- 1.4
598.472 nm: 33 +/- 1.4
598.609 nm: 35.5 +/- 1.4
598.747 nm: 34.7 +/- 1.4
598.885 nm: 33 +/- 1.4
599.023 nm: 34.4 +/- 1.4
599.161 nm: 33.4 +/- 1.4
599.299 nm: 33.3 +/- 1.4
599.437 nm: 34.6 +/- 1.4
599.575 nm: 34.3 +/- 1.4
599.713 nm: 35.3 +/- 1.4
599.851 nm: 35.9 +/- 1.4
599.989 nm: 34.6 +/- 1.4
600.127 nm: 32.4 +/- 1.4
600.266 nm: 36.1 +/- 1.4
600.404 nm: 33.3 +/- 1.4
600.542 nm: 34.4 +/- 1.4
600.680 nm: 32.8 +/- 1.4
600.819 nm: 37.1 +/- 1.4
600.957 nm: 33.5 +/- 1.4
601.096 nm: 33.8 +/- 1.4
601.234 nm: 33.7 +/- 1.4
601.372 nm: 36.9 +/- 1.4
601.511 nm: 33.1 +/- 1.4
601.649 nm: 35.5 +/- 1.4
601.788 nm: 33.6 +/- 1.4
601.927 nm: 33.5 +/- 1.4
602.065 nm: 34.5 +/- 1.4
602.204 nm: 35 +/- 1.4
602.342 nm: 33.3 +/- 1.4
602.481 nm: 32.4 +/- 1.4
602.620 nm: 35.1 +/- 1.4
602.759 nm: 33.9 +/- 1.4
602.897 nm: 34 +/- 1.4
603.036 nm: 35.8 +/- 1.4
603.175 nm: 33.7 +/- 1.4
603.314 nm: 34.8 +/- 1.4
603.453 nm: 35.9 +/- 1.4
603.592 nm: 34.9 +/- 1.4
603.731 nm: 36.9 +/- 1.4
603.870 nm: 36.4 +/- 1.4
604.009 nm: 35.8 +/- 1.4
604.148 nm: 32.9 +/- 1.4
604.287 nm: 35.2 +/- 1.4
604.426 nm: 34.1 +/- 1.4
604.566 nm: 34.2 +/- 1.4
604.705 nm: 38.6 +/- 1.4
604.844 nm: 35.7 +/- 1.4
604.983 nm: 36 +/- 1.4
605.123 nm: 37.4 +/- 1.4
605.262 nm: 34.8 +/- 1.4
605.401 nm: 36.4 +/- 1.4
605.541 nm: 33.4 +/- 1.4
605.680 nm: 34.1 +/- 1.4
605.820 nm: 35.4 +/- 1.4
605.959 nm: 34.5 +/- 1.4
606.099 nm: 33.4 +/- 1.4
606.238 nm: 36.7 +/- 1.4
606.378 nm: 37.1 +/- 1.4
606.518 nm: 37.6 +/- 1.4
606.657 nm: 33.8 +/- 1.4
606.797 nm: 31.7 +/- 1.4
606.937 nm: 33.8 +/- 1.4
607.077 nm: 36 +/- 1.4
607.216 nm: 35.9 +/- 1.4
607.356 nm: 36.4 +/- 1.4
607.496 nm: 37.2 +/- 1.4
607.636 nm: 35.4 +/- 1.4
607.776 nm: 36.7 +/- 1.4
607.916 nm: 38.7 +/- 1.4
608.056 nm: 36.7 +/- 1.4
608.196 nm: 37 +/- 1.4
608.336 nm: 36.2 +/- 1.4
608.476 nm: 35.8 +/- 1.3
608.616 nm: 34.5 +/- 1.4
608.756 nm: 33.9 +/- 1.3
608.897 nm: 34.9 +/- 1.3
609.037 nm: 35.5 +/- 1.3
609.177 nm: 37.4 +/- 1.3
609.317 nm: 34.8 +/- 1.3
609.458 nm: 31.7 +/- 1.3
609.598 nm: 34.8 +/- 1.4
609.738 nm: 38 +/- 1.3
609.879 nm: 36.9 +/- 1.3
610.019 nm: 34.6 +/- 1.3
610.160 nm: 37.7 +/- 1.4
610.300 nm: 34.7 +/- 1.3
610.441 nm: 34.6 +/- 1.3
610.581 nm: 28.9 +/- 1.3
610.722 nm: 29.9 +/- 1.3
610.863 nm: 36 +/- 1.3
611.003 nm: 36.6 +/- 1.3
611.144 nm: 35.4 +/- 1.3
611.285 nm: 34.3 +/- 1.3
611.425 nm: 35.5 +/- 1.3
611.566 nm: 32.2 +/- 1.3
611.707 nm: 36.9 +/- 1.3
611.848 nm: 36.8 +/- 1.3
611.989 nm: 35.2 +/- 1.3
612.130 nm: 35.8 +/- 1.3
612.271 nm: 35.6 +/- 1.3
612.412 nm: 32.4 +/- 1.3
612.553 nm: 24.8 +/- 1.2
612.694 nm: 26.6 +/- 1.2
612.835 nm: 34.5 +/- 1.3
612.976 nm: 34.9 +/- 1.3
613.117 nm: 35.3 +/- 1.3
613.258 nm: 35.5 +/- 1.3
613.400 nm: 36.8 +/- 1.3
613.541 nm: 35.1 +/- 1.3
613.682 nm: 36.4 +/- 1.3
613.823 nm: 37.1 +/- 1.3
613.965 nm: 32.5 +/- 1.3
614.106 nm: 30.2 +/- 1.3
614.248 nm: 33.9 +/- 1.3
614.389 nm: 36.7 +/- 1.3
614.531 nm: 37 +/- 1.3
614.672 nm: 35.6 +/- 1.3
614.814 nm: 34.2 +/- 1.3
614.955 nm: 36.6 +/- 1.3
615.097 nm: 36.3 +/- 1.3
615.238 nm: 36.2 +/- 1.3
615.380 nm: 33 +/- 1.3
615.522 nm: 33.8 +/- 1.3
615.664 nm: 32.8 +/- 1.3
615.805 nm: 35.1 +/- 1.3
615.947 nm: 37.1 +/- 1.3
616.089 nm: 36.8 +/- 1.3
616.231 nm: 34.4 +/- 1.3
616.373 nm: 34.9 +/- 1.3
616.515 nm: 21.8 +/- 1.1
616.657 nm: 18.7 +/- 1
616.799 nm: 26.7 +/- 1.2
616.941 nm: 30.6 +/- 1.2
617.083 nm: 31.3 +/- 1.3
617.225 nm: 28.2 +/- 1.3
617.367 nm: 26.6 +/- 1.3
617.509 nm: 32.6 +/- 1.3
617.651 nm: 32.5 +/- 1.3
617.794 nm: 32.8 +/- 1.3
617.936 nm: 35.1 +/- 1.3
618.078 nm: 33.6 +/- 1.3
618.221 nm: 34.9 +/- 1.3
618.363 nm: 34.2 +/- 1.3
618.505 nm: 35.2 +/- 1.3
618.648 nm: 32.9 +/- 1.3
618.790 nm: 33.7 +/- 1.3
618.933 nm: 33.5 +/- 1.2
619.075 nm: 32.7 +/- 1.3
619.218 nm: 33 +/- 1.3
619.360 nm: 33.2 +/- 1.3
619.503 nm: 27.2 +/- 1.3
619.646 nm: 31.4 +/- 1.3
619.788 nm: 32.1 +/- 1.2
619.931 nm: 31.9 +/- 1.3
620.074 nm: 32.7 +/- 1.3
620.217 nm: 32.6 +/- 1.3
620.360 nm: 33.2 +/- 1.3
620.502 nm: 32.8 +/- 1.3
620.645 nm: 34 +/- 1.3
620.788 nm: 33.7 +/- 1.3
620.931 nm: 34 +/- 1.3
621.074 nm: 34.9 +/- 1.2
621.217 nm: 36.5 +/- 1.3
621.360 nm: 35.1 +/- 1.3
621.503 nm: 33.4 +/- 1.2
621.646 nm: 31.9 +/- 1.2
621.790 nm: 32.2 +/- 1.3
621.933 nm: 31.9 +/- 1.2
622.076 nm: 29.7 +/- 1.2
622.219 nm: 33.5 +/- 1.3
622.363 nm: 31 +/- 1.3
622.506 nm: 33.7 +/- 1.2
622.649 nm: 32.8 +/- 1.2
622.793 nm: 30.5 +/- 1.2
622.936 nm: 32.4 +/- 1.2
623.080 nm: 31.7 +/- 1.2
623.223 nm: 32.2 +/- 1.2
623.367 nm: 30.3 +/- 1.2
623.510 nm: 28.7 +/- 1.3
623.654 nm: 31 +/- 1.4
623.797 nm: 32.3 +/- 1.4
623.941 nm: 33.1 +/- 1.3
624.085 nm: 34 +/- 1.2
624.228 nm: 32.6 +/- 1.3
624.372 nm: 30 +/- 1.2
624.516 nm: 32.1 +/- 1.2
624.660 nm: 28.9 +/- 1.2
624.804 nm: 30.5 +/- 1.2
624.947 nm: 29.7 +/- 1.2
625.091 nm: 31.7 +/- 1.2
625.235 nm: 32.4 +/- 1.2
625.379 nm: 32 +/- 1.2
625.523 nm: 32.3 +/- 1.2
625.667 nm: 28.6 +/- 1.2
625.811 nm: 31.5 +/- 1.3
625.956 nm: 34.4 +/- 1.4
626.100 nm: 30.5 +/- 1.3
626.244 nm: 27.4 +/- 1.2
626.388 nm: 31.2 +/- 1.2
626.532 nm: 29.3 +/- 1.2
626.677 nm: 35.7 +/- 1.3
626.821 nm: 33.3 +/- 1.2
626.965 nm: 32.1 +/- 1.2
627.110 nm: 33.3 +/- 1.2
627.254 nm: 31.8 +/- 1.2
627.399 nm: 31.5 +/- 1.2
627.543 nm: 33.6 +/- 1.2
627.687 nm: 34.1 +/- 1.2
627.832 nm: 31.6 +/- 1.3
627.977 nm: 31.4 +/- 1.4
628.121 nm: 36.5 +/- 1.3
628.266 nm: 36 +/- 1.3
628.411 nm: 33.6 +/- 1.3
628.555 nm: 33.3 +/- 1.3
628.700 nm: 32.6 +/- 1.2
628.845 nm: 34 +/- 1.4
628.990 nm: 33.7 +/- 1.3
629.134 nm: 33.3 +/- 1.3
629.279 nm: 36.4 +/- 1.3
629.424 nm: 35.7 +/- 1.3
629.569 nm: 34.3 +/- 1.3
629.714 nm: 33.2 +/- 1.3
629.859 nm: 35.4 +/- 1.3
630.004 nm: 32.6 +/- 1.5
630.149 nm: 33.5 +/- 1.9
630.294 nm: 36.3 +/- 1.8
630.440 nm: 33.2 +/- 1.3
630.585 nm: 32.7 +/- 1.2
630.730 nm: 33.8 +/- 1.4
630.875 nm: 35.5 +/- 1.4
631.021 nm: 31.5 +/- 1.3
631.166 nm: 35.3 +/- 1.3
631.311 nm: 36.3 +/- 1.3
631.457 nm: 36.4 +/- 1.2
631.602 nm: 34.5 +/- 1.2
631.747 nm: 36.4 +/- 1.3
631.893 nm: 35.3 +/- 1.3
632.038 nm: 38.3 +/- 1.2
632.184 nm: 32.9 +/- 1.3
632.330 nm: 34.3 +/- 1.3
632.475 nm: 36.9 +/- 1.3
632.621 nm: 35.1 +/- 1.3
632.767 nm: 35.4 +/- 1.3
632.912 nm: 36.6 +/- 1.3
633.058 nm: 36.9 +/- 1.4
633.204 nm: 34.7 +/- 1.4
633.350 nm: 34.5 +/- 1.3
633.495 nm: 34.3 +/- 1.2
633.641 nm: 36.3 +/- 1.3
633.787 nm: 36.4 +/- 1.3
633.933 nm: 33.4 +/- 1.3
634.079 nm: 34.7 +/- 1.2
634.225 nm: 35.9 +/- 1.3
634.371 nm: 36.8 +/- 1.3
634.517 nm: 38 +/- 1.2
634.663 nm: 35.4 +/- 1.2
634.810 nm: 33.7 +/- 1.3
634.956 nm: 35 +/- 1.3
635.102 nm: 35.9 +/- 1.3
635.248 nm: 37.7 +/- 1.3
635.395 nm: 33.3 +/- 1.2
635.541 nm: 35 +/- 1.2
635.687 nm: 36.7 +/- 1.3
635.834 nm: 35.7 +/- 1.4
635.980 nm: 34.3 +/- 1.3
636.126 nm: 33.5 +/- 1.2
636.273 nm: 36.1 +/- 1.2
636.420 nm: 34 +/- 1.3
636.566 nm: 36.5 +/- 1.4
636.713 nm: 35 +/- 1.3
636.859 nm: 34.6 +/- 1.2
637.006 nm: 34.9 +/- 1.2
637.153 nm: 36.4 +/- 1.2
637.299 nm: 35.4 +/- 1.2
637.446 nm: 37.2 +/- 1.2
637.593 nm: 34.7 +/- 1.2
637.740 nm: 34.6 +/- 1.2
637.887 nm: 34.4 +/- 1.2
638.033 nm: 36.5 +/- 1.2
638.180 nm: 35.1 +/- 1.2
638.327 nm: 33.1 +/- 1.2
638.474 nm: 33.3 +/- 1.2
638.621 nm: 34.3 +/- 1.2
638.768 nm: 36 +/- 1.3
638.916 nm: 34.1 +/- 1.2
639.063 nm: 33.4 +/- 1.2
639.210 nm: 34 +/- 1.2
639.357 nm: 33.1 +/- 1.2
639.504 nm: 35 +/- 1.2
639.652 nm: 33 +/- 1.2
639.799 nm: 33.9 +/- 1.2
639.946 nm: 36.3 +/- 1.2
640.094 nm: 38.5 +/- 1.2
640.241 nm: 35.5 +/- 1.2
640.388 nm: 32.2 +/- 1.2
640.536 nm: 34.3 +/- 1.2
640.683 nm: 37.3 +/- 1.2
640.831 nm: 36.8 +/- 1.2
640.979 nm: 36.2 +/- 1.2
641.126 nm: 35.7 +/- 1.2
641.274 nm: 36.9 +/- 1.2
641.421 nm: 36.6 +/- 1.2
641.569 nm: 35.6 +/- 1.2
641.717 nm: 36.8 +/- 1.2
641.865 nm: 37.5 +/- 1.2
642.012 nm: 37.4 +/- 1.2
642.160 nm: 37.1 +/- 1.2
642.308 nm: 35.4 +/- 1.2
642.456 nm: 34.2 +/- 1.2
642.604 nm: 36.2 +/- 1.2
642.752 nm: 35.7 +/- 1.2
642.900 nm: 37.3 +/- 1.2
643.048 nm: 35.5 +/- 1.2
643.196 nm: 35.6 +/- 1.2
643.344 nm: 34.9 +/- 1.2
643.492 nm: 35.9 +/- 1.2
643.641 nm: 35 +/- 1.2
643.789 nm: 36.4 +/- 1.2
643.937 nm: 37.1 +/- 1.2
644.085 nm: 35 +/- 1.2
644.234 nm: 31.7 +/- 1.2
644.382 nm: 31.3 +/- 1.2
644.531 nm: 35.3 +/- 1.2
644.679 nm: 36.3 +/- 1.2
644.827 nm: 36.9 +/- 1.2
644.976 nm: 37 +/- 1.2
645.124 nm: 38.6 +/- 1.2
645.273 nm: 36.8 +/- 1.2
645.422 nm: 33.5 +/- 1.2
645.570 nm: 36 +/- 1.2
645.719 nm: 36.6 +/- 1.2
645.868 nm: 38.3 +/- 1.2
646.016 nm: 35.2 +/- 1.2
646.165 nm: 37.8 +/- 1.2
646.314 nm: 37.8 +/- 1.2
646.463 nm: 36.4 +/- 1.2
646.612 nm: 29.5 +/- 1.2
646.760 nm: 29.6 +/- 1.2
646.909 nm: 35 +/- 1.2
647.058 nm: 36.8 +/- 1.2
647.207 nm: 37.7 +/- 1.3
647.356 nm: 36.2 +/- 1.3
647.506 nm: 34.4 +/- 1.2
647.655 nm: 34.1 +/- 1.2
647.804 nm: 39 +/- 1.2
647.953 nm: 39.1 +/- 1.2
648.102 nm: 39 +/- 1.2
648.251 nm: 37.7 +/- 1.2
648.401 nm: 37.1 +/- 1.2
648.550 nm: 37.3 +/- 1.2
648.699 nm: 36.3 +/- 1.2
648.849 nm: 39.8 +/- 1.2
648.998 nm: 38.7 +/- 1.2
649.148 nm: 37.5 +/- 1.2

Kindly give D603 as -0.13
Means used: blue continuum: 29.7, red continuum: 35.3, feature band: 34.7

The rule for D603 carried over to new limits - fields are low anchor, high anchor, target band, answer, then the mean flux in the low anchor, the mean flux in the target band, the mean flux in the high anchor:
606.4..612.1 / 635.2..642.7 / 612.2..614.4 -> 0.05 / 35.3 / 33.6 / 35.3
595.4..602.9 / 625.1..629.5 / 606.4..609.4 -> -0.07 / 33.9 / 35.7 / 32.8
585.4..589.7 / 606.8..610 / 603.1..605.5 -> -0.03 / 28.9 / 35.5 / 35.7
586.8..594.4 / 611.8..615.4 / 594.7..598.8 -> -0.10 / 29.1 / 33.6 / 34.4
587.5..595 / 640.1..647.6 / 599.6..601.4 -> -0.14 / 29.2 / 34.5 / 35.7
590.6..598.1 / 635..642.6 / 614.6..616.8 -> 0.04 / 33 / 32.9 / 35.3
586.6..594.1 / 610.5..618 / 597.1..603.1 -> -0.11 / 29.1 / 34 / 33.3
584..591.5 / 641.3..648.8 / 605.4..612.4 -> -0.12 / 29.1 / 35.2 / 36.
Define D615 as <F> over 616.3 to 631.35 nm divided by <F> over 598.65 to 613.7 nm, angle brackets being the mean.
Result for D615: 0.93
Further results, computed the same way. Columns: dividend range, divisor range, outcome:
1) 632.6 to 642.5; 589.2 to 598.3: 1.15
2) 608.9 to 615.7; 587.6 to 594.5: 1.20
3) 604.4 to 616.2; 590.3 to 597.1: 1.07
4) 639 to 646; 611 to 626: 1.09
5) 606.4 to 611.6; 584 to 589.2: 1.11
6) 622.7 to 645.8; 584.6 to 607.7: 1.06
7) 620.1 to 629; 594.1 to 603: 0.96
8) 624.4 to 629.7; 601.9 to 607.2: 0.93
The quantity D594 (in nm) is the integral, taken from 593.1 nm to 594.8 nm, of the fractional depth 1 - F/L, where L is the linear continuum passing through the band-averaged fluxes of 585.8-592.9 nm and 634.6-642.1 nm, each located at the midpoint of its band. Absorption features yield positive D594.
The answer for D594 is -0.22 nm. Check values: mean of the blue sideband 28.6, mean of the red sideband 35.3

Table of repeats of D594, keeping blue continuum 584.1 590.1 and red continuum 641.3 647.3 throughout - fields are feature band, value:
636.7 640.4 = 0.03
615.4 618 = 0.10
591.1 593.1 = -0.20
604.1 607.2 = -0.39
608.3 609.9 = -0.19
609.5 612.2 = -0.27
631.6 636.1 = -0.13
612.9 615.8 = -0.25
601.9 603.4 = -0.16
